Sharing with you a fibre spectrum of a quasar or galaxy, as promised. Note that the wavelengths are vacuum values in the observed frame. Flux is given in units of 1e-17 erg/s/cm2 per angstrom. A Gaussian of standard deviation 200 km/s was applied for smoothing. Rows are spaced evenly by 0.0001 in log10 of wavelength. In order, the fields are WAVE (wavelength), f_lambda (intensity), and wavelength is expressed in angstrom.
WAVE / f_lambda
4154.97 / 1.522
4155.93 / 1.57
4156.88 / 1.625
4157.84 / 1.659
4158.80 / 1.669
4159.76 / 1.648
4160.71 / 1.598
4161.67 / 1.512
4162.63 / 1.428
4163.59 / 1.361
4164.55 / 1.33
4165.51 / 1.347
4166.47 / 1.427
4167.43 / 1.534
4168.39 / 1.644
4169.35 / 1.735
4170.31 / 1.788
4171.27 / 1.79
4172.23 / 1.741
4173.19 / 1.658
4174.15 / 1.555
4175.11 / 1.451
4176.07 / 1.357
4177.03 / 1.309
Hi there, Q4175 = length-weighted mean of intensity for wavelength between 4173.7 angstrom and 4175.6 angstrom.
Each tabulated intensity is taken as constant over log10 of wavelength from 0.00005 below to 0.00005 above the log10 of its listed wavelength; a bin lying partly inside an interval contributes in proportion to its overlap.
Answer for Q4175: 1.5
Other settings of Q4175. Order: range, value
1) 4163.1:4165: 1.34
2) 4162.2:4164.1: 1.39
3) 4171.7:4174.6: 1.66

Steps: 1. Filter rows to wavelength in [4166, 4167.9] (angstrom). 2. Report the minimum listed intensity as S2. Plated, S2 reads 1.427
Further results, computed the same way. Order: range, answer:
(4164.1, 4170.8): 1.33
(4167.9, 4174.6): 1.555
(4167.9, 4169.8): 1.644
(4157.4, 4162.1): 1.512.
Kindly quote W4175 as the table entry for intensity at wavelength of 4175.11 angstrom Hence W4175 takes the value 1.451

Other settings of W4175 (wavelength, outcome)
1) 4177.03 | 1.309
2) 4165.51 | 1.347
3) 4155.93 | 1.57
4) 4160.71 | 1.598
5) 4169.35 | 1.735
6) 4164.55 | 1.33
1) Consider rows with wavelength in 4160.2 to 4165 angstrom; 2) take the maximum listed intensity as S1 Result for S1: 1.598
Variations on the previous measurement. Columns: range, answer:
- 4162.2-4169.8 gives 1.735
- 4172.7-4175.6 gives 1.658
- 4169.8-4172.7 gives 1.79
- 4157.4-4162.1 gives 1.669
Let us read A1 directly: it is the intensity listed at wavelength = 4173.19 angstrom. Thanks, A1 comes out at 1.658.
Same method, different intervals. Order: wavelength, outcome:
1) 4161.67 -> 1.512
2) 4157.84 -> 1.659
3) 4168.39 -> 1.644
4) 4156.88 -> 1.625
